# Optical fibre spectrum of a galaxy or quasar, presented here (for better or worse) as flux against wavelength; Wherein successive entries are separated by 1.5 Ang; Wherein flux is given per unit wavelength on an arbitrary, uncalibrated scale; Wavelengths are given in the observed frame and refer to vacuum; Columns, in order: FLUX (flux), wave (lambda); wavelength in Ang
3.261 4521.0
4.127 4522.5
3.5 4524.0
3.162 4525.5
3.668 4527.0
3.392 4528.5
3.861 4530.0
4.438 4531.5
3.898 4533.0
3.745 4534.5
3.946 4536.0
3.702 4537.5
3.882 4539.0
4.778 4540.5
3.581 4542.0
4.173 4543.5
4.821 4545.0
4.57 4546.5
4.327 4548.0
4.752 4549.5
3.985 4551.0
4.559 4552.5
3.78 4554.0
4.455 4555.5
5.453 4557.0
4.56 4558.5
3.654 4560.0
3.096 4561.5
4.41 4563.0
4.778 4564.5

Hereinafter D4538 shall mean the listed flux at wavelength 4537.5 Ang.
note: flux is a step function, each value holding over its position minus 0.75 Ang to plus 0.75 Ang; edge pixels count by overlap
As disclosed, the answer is 3.702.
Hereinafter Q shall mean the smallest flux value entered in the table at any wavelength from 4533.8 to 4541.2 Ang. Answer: 3.702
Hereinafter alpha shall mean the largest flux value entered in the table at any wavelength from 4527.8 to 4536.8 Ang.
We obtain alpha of 4.438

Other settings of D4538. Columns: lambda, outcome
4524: 3.5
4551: 3.985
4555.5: 4.455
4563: 4.41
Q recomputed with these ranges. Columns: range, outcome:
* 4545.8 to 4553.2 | 3.985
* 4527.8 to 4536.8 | 3.392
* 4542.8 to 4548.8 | 4.173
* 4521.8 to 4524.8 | 3.5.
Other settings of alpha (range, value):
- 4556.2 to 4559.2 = 5.453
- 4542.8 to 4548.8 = 4.821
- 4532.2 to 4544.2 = 4.778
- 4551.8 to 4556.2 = 4.559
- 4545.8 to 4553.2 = 4.752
